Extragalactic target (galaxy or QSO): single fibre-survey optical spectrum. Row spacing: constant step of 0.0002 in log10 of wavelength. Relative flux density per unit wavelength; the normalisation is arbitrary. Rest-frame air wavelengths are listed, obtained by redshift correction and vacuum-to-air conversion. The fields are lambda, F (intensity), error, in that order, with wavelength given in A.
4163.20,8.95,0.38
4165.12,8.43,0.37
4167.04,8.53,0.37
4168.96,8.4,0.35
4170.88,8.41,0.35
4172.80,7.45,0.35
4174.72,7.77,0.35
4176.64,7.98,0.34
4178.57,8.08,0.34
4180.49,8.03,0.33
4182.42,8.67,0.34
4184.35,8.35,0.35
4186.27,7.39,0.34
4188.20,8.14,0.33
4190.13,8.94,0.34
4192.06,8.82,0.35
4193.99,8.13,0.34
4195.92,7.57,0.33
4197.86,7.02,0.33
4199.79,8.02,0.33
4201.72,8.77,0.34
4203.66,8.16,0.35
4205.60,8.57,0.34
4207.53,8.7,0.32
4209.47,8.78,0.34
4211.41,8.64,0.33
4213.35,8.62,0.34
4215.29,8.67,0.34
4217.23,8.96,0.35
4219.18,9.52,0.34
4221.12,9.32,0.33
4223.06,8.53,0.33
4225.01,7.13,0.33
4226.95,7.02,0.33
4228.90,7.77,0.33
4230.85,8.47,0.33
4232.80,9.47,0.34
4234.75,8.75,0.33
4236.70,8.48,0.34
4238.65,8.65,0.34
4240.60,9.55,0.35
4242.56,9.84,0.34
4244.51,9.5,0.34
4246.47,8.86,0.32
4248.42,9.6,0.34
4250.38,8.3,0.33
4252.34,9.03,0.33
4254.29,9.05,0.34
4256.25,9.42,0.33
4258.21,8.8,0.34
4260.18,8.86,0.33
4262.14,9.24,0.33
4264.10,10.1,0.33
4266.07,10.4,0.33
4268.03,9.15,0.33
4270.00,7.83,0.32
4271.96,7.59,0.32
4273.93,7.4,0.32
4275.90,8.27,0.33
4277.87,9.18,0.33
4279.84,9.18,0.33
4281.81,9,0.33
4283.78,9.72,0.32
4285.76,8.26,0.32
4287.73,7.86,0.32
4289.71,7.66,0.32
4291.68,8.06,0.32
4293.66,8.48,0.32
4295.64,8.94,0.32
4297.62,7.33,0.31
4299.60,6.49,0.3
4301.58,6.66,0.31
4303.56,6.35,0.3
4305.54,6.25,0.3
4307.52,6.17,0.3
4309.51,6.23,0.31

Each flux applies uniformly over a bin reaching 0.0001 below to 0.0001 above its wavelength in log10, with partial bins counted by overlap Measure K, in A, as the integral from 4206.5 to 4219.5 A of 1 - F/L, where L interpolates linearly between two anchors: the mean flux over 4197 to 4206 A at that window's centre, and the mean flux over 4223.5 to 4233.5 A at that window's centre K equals -1.2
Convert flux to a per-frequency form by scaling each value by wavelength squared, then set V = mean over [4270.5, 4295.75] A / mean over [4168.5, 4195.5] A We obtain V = 1.08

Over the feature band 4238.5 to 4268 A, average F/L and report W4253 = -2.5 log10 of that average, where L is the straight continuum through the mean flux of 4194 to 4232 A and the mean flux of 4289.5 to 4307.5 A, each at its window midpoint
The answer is -0.19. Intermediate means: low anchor 8.33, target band 9.29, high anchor 7.28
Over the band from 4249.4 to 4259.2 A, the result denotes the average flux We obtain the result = 8.92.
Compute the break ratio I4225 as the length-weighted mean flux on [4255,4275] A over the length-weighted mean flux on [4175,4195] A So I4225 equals 1.08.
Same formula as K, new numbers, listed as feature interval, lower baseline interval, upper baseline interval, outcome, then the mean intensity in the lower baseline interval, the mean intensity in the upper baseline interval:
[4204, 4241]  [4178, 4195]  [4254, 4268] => 1.0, 8.29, 9.41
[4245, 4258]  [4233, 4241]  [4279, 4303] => -0.6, 8.87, 8.1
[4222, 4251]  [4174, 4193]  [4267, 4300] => -1.4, 8.22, 8.29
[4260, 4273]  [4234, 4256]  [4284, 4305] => -0.9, 9.07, 7.65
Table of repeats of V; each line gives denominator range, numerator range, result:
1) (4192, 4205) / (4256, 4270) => 1.20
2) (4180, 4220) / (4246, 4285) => 1.10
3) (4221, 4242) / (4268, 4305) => 0.97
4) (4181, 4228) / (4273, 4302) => 1.02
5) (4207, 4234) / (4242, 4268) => 1.11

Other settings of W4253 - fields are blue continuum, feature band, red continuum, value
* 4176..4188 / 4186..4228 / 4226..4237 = -0.020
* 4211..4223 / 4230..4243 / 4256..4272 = 0.001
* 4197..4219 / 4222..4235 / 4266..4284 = 0.053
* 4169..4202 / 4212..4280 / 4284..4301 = -0.105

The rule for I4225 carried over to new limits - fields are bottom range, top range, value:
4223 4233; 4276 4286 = 1.14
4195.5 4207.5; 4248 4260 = 1.11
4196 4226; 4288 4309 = 0.85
